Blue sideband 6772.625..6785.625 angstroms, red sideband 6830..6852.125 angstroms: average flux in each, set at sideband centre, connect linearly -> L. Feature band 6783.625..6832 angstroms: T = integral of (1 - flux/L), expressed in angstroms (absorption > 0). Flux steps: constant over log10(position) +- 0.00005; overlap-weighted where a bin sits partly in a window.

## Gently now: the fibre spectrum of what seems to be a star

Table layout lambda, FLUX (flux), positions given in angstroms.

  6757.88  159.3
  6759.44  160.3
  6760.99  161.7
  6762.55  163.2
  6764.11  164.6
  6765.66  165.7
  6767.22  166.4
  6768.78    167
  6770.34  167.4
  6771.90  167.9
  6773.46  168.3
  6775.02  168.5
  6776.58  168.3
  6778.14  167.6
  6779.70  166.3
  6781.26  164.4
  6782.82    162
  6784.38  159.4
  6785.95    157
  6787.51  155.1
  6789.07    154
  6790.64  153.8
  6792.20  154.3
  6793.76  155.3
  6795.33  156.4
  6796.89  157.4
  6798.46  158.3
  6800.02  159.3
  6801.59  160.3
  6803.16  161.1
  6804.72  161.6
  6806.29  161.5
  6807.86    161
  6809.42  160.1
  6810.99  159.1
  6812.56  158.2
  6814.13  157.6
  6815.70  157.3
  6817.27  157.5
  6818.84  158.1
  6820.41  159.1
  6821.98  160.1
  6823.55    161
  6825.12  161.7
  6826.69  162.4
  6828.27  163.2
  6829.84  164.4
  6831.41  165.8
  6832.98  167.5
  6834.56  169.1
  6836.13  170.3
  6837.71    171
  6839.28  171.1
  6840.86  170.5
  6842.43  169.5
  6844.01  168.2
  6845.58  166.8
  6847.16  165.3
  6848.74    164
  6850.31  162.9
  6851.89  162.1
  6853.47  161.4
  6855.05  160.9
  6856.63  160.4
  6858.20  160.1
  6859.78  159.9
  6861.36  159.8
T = 2.1 angstroms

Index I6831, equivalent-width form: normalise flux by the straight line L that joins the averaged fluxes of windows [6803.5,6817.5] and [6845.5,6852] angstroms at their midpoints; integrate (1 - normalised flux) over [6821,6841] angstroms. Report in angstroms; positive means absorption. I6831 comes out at -0.47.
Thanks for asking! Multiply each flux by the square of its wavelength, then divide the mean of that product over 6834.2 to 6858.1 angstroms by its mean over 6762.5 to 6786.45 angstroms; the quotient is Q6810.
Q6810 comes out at 1.03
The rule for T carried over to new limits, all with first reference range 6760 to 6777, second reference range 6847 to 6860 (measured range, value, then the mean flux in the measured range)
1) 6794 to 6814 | 0.6 angstroms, 159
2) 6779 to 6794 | 0.6 angstroms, 158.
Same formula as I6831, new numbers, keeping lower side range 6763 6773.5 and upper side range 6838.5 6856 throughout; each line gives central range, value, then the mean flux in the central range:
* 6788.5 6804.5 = 0.9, 157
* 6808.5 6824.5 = 0.7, 159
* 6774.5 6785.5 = 0.1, 165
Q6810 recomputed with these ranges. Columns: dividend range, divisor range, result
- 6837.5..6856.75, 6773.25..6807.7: 1.05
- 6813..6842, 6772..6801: 1.03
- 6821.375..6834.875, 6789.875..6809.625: 1.04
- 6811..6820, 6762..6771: 0.97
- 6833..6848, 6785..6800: 1.10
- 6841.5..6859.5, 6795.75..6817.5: 1.04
